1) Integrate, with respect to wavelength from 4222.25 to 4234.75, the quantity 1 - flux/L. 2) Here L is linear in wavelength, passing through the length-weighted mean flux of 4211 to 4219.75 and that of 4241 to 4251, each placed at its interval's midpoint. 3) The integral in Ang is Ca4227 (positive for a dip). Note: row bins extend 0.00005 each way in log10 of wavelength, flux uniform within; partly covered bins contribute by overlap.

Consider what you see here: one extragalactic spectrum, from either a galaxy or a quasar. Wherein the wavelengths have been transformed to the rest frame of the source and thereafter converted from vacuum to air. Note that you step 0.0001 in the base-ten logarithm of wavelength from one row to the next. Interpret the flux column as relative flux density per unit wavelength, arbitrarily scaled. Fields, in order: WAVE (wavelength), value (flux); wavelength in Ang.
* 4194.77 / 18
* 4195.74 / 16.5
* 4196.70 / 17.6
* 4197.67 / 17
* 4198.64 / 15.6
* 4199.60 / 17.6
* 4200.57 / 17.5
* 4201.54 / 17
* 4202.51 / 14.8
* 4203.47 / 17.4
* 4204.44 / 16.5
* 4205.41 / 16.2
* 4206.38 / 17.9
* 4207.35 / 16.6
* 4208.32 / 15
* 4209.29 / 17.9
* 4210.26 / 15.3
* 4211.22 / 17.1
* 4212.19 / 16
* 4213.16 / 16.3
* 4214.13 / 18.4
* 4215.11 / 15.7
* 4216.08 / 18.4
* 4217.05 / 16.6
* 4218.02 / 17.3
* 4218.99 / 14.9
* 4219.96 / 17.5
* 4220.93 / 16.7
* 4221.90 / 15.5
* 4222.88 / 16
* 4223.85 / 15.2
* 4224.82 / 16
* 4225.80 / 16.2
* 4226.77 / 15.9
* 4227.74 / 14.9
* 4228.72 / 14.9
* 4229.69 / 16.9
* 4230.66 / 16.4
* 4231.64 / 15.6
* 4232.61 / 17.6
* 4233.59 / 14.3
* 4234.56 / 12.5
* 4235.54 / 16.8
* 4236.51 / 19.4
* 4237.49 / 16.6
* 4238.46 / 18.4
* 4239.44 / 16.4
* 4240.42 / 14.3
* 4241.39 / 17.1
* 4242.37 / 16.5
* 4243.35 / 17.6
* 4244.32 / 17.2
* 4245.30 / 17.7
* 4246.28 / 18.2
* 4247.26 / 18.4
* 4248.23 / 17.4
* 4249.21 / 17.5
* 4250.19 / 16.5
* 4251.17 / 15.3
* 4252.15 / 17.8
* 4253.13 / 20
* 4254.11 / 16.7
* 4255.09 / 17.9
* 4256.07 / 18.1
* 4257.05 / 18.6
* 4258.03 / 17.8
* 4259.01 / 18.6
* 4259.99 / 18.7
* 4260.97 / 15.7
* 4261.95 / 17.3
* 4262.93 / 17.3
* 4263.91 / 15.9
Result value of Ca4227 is 1.0 Ang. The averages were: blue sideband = 16.7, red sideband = 17.3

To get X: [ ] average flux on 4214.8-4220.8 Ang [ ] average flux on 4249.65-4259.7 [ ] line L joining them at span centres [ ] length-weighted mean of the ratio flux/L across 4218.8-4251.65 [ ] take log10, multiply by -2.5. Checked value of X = 0.05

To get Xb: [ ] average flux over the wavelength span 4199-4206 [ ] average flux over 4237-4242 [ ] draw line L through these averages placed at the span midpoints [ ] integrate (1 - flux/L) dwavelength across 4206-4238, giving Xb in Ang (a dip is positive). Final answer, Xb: 0.6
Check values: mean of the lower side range 16.7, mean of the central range 16.3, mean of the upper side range 16.6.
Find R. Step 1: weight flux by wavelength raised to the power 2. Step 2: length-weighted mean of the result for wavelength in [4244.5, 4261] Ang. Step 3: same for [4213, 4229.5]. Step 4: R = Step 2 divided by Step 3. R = 1.1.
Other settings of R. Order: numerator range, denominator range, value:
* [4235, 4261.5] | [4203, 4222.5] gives 1.07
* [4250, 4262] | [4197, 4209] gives 1.09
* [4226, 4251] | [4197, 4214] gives 1.01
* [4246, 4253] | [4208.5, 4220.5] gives 1.06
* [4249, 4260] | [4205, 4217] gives 1.08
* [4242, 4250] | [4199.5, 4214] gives 1.08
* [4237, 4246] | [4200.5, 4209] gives 1.04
